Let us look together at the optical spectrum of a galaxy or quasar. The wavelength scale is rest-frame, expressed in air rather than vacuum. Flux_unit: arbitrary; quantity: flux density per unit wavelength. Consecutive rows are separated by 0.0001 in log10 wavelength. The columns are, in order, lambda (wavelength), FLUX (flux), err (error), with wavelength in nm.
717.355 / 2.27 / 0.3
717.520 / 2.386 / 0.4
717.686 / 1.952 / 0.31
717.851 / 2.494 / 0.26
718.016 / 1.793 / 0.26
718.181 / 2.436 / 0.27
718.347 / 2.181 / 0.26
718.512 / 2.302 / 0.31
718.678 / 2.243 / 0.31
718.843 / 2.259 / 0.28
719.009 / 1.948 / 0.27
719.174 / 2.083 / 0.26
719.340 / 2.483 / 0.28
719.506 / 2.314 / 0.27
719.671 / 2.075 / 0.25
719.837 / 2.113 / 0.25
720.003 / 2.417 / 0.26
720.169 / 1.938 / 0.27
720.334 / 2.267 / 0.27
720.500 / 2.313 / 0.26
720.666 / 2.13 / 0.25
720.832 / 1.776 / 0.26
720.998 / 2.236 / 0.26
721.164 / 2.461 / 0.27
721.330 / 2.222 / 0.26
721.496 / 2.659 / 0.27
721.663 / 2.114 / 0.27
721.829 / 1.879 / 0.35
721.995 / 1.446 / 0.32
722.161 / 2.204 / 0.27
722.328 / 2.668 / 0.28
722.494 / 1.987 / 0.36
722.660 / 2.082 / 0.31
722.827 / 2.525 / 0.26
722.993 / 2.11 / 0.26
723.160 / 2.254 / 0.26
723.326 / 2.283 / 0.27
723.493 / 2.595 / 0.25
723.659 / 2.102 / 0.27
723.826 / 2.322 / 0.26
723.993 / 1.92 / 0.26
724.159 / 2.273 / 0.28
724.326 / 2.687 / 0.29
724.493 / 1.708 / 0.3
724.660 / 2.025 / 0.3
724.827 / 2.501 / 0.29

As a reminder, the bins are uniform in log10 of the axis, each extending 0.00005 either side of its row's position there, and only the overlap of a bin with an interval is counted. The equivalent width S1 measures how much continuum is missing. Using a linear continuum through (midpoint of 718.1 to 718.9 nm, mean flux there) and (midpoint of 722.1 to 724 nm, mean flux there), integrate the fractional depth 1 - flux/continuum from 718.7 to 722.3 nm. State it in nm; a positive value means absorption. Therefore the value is 0.172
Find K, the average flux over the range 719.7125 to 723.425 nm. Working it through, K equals 2.19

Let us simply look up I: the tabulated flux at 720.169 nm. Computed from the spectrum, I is 1.938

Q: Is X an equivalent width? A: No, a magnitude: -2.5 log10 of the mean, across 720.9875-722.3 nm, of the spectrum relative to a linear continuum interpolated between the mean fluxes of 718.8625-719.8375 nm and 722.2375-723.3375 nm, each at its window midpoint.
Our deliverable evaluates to 0.04 mag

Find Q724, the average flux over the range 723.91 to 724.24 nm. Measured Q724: 2.1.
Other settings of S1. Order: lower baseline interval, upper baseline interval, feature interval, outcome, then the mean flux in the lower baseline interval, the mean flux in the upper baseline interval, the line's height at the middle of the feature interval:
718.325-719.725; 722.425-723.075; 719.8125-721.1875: 0.02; 2.21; 2.18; 2.2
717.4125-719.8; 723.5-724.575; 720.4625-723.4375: 0.02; 2.21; 2.2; 2.2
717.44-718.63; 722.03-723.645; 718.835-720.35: 0.04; 2.22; 2.27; 2.24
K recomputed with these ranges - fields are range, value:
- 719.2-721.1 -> 2.19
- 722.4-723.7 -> 2.25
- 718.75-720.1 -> 2.21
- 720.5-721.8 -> 2.22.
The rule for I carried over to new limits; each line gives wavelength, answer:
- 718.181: 2.436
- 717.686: 1.952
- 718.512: 2.302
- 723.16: 2.254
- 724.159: 2.273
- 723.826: 2.322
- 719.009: 1.948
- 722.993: 2.11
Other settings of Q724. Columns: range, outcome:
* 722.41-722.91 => 2.2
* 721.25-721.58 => 2.44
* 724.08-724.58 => 2.22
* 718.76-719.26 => 2.1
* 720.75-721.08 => 2.01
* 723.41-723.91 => 2.34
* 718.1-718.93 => 2.28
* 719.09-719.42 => 2.28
